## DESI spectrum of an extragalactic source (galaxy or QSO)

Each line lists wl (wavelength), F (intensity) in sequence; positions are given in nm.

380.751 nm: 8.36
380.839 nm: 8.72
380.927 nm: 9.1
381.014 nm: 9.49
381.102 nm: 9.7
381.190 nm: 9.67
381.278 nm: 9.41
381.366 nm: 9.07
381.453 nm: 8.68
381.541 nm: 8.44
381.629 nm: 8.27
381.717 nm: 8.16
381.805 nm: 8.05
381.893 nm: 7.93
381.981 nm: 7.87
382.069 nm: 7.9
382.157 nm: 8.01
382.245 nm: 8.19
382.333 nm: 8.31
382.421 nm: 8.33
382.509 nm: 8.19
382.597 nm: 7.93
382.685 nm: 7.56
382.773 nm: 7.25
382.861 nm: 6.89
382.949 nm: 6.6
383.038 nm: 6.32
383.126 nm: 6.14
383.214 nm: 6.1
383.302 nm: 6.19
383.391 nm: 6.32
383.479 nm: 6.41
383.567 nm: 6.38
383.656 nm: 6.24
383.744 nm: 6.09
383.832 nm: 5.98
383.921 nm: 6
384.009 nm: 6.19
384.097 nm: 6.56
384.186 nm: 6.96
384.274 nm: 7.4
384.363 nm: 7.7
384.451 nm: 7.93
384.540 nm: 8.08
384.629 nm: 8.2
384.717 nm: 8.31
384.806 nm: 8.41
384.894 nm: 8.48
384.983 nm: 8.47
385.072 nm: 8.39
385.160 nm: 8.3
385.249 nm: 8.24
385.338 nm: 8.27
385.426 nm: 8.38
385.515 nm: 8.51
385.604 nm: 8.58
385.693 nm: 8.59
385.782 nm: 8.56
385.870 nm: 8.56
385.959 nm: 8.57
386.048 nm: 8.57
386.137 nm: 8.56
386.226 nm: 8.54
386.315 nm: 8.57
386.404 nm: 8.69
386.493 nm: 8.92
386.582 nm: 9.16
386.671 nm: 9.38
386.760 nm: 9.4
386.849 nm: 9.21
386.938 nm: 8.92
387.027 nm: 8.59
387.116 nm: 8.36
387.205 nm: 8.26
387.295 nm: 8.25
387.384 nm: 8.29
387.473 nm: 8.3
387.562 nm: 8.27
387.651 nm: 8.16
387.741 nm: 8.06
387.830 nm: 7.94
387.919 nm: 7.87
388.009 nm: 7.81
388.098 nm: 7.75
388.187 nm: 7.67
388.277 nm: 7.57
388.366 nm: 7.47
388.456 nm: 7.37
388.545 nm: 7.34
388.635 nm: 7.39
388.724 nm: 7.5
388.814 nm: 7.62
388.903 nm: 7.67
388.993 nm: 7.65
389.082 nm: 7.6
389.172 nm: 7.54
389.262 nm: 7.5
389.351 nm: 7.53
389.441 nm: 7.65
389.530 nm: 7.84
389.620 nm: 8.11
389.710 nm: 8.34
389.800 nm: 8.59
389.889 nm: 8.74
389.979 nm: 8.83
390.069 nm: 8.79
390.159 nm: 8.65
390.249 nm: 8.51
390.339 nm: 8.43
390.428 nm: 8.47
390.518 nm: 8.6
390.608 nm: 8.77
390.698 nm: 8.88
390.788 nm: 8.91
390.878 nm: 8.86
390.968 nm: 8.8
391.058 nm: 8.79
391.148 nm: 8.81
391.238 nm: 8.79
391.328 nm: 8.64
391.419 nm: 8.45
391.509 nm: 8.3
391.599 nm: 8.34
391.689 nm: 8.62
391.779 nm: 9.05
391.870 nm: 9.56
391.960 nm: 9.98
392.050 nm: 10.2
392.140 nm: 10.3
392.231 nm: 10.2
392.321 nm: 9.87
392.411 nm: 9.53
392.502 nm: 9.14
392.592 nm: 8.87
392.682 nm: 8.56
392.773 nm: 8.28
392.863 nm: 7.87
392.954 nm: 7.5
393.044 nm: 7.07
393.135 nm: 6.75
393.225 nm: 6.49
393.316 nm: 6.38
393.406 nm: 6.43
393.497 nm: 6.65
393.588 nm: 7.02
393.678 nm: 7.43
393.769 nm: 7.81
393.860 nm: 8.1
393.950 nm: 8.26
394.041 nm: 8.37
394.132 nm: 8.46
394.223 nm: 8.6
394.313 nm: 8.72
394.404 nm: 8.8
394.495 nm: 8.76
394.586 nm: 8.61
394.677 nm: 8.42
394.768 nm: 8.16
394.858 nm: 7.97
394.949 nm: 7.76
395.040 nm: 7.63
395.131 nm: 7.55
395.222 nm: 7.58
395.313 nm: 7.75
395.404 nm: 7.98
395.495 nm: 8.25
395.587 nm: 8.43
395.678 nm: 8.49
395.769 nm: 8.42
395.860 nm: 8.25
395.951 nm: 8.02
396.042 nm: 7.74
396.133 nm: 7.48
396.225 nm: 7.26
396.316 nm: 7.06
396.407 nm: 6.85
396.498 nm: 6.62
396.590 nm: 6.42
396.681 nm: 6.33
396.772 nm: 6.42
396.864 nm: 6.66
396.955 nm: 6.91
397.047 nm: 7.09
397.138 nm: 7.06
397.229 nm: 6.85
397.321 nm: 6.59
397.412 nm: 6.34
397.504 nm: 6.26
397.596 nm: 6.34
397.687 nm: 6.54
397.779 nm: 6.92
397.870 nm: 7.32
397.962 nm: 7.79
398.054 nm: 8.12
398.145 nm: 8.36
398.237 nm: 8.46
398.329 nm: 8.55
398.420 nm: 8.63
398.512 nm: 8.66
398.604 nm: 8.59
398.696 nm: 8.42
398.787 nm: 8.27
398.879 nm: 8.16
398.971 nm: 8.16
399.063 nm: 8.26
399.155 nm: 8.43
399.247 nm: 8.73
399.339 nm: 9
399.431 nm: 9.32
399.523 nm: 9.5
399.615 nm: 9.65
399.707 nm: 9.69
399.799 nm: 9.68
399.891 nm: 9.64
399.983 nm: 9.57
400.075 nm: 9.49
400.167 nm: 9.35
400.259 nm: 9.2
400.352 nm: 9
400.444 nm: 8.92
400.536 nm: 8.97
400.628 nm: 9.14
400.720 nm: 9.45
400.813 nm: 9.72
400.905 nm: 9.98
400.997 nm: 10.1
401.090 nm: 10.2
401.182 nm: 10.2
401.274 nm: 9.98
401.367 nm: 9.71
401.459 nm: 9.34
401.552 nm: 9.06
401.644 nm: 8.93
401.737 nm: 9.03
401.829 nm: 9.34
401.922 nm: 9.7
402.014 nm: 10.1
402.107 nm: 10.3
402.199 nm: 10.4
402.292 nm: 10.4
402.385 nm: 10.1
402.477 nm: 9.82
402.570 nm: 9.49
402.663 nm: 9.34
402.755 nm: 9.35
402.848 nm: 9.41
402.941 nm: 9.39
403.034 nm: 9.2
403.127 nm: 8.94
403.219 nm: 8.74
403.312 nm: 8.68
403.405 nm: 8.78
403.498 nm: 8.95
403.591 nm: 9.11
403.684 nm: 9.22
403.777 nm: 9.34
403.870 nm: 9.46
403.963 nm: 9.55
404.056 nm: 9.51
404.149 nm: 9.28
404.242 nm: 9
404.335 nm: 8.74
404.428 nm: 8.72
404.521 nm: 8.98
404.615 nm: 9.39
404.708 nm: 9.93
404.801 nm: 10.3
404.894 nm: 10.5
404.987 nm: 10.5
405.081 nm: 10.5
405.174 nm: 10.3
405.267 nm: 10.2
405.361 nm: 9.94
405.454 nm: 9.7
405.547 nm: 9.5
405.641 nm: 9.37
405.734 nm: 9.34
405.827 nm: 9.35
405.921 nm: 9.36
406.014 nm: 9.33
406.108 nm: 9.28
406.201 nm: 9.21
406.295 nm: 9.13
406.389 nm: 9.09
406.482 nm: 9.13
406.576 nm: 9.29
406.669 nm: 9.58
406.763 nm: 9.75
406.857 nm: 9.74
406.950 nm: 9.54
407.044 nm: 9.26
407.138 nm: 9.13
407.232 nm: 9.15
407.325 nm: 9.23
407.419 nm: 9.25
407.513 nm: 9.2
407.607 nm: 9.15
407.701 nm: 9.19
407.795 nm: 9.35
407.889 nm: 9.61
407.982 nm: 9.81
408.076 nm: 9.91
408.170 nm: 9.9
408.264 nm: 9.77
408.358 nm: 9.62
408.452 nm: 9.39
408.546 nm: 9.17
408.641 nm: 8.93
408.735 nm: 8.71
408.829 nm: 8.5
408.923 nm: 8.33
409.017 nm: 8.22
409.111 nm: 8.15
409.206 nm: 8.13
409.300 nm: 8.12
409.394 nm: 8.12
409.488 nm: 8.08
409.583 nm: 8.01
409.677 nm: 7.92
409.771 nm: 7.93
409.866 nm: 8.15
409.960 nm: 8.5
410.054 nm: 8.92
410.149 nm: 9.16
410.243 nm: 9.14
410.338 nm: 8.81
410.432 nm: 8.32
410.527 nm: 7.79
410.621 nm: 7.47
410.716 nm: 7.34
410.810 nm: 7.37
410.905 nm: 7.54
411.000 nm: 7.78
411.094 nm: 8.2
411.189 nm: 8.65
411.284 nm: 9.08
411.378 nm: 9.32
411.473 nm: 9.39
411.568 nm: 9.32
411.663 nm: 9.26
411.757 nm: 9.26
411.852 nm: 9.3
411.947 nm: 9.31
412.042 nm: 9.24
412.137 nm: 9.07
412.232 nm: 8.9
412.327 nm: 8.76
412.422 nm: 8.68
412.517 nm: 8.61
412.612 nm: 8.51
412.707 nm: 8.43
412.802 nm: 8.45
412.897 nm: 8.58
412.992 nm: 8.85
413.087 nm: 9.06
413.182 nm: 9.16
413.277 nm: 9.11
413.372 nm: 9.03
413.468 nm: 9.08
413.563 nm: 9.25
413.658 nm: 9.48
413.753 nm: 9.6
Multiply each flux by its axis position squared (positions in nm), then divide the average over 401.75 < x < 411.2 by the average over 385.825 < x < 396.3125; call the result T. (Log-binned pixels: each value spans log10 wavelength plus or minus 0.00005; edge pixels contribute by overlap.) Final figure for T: 1.19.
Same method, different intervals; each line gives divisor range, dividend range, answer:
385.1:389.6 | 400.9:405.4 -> 1.27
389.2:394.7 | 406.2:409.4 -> 1.18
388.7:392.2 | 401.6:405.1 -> 1.18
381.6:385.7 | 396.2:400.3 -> 1.14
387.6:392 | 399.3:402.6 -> 1.23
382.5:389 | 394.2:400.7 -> 1.10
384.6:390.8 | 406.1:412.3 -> 1.19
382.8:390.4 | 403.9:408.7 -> 1.33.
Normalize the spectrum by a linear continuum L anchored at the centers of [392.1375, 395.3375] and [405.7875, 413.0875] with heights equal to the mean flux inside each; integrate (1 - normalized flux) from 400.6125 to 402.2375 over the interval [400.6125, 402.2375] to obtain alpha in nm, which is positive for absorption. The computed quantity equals -0.24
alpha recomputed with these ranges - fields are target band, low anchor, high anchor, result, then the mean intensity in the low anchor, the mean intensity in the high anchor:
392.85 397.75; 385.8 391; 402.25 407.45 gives 0.72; 8.28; 9.44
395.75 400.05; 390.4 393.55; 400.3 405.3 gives 0.58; 8.53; 9.53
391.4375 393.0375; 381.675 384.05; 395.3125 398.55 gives -0.37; 7.09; 7.41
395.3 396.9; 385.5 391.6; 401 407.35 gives 0.26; 8.32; 9.5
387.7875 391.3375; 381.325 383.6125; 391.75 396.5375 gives -0.11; 7.52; 8.14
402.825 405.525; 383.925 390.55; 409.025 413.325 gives -0.33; 8.16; 8.56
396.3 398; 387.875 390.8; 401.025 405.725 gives 0.41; 8.02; 9.56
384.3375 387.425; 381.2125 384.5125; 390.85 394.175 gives -0.34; 7.37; 8.39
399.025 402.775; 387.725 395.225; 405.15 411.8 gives -0.38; 8.22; 8.95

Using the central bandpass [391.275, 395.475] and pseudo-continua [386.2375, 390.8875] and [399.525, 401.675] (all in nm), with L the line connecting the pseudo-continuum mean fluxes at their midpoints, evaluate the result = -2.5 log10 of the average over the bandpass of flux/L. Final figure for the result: 0.06 mag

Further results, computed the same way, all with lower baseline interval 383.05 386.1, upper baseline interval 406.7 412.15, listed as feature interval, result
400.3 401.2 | -0.14 mag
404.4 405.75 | -0.15 mag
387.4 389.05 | -0.01 mag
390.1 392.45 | -0.15 mag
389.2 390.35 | -0.06 mag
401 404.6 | -0.11 mag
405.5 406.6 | -0.08 mag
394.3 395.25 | -0.02 mag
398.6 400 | -0.08 mag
